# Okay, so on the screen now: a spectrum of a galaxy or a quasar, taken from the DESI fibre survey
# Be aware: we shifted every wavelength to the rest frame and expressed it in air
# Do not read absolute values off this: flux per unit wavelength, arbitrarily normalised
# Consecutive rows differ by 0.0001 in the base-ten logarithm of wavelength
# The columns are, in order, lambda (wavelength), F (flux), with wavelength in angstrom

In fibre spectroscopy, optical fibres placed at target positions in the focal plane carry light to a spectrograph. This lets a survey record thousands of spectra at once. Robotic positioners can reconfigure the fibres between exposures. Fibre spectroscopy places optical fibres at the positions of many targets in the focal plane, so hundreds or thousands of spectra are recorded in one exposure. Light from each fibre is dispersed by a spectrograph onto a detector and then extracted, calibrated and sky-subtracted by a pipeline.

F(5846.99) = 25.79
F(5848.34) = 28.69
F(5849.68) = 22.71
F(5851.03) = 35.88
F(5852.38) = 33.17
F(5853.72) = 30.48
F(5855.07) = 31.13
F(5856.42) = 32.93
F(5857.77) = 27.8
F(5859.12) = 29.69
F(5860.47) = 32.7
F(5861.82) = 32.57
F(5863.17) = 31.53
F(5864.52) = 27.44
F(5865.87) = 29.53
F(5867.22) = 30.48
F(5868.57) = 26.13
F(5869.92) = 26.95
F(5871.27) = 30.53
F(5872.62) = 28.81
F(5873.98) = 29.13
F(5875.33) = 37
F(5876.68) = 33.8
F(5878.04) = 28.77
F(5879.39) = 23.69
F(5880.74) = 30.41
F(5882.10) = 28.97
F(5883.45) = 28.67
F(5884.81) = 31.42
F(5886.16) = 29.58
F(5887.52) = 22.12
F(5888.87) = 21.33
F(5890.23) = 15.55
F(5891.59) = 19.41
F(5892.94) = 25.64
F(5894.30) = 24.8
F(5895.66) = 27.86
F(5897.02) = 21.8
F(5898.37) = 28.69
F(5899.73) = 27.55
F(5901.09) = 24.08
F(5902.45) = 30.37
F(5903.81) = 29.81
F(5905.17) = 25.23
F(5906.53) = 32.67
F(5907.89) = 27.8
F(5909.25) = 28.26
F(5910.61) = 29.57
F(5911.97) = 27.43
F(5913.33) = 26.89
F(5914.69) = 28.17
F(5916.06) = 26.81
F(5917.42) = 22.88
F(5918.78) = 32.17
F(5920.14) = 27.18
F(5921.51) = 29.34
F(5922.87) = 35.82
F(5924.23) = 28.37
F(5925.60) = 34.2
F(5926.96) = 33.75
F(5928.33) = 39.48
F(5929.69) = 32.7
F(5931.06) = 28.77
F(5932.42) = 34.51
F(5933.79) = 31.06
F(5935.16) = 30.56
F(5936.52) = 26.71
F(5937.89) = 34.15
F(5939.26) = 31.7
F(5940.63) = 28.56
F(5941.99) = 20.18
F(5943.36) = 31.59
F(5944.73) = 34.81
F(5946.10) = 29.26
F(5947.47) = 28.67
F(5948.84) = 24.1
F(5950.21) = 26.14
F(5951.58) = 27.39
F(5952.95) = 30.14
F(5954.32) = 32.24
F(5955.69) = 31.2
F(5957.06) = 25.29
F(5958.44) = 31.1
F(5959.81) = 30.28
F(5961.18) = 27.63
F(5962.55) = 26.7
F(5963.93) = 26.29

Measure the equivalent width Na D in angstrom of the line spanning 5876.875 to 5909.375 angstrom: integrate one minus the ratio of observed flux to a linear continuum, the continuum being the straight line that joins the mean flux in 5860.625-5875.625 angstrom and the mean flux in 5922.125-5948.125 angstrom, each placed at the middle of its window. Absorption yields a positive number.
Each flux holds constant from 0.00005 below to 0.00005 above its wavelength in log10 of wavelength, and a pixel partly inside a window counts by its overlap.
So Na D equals 4.2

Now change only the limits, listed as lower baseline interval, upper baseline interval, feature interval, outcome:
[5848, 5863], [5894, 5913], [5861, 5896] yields 1.81 angstrom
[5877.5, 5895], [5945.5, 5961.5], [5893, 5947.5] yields -4.58 angstrom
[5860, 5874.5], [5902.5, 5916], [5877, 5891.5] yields 1.57 angstrom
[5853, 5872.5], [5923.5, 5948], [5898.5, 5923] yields 1.93 angstrom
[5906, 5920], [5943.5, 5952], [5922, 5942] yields -2.33 angstrom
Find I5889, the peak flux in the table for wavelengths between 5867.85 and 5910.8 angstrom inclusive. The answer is 37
